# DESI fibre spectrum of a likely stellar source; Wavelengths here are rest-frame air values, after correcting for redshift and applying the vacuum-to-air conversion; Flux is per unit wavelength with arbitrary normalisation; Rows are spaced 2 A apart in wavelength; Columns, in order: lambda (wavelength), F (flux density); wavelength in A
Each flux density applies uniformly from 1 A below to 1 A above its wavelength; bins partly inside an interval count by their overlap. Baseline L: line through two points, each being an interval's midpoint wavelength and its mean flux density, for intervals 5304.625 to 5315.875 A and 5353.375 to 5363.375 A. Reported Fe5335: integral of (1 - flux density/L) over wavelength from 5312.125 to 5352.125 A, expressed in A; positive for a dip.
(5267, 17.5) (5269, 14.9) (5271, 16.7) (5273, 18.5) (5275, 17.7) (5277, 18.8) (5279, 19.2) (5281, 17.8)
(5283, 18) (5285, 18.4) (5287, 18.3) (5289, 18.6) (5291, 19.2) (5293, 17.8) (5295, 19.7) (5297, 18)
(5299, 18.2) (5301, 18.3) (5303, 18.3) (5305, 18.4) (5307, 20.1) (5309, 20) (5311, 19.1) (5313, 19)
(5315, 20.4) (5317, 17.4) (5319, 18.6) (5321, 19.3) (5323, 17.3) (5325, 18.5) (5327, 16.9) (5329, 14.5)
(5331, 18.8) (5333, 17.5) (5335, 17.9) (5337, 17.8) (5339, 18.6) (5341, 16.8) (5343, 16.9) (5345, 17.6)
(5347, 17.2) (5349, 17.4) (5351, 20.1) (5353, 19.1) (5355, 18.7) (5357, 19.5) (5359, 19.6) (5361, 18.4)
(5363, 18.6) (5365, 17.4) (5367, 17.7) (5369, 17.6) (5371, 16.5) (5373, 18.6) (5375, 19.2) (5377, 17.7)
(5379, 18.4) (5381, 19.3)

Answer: 2.8 A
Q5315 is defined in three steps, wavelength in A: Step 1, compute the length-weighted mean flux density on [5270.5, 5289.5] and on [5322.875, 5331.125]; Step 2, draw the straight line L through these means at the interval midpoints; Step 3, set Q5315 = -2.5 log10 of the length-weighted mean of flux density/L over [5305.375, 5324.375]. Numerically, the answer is -0.10 mag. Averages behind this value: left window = 18.2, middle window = 19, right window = 17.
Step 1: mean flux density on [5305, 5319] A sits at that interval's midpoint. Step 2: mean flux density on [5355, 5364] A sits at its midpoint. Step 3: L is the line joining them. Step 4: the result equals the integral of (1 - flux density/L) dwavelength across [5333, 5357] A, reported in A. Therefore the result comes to 1.27 A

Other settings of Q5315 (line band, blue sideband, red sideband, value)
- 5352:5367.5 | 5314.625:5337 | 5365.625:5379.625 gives -0.04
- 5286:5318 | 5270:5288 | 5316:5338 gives -0.05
